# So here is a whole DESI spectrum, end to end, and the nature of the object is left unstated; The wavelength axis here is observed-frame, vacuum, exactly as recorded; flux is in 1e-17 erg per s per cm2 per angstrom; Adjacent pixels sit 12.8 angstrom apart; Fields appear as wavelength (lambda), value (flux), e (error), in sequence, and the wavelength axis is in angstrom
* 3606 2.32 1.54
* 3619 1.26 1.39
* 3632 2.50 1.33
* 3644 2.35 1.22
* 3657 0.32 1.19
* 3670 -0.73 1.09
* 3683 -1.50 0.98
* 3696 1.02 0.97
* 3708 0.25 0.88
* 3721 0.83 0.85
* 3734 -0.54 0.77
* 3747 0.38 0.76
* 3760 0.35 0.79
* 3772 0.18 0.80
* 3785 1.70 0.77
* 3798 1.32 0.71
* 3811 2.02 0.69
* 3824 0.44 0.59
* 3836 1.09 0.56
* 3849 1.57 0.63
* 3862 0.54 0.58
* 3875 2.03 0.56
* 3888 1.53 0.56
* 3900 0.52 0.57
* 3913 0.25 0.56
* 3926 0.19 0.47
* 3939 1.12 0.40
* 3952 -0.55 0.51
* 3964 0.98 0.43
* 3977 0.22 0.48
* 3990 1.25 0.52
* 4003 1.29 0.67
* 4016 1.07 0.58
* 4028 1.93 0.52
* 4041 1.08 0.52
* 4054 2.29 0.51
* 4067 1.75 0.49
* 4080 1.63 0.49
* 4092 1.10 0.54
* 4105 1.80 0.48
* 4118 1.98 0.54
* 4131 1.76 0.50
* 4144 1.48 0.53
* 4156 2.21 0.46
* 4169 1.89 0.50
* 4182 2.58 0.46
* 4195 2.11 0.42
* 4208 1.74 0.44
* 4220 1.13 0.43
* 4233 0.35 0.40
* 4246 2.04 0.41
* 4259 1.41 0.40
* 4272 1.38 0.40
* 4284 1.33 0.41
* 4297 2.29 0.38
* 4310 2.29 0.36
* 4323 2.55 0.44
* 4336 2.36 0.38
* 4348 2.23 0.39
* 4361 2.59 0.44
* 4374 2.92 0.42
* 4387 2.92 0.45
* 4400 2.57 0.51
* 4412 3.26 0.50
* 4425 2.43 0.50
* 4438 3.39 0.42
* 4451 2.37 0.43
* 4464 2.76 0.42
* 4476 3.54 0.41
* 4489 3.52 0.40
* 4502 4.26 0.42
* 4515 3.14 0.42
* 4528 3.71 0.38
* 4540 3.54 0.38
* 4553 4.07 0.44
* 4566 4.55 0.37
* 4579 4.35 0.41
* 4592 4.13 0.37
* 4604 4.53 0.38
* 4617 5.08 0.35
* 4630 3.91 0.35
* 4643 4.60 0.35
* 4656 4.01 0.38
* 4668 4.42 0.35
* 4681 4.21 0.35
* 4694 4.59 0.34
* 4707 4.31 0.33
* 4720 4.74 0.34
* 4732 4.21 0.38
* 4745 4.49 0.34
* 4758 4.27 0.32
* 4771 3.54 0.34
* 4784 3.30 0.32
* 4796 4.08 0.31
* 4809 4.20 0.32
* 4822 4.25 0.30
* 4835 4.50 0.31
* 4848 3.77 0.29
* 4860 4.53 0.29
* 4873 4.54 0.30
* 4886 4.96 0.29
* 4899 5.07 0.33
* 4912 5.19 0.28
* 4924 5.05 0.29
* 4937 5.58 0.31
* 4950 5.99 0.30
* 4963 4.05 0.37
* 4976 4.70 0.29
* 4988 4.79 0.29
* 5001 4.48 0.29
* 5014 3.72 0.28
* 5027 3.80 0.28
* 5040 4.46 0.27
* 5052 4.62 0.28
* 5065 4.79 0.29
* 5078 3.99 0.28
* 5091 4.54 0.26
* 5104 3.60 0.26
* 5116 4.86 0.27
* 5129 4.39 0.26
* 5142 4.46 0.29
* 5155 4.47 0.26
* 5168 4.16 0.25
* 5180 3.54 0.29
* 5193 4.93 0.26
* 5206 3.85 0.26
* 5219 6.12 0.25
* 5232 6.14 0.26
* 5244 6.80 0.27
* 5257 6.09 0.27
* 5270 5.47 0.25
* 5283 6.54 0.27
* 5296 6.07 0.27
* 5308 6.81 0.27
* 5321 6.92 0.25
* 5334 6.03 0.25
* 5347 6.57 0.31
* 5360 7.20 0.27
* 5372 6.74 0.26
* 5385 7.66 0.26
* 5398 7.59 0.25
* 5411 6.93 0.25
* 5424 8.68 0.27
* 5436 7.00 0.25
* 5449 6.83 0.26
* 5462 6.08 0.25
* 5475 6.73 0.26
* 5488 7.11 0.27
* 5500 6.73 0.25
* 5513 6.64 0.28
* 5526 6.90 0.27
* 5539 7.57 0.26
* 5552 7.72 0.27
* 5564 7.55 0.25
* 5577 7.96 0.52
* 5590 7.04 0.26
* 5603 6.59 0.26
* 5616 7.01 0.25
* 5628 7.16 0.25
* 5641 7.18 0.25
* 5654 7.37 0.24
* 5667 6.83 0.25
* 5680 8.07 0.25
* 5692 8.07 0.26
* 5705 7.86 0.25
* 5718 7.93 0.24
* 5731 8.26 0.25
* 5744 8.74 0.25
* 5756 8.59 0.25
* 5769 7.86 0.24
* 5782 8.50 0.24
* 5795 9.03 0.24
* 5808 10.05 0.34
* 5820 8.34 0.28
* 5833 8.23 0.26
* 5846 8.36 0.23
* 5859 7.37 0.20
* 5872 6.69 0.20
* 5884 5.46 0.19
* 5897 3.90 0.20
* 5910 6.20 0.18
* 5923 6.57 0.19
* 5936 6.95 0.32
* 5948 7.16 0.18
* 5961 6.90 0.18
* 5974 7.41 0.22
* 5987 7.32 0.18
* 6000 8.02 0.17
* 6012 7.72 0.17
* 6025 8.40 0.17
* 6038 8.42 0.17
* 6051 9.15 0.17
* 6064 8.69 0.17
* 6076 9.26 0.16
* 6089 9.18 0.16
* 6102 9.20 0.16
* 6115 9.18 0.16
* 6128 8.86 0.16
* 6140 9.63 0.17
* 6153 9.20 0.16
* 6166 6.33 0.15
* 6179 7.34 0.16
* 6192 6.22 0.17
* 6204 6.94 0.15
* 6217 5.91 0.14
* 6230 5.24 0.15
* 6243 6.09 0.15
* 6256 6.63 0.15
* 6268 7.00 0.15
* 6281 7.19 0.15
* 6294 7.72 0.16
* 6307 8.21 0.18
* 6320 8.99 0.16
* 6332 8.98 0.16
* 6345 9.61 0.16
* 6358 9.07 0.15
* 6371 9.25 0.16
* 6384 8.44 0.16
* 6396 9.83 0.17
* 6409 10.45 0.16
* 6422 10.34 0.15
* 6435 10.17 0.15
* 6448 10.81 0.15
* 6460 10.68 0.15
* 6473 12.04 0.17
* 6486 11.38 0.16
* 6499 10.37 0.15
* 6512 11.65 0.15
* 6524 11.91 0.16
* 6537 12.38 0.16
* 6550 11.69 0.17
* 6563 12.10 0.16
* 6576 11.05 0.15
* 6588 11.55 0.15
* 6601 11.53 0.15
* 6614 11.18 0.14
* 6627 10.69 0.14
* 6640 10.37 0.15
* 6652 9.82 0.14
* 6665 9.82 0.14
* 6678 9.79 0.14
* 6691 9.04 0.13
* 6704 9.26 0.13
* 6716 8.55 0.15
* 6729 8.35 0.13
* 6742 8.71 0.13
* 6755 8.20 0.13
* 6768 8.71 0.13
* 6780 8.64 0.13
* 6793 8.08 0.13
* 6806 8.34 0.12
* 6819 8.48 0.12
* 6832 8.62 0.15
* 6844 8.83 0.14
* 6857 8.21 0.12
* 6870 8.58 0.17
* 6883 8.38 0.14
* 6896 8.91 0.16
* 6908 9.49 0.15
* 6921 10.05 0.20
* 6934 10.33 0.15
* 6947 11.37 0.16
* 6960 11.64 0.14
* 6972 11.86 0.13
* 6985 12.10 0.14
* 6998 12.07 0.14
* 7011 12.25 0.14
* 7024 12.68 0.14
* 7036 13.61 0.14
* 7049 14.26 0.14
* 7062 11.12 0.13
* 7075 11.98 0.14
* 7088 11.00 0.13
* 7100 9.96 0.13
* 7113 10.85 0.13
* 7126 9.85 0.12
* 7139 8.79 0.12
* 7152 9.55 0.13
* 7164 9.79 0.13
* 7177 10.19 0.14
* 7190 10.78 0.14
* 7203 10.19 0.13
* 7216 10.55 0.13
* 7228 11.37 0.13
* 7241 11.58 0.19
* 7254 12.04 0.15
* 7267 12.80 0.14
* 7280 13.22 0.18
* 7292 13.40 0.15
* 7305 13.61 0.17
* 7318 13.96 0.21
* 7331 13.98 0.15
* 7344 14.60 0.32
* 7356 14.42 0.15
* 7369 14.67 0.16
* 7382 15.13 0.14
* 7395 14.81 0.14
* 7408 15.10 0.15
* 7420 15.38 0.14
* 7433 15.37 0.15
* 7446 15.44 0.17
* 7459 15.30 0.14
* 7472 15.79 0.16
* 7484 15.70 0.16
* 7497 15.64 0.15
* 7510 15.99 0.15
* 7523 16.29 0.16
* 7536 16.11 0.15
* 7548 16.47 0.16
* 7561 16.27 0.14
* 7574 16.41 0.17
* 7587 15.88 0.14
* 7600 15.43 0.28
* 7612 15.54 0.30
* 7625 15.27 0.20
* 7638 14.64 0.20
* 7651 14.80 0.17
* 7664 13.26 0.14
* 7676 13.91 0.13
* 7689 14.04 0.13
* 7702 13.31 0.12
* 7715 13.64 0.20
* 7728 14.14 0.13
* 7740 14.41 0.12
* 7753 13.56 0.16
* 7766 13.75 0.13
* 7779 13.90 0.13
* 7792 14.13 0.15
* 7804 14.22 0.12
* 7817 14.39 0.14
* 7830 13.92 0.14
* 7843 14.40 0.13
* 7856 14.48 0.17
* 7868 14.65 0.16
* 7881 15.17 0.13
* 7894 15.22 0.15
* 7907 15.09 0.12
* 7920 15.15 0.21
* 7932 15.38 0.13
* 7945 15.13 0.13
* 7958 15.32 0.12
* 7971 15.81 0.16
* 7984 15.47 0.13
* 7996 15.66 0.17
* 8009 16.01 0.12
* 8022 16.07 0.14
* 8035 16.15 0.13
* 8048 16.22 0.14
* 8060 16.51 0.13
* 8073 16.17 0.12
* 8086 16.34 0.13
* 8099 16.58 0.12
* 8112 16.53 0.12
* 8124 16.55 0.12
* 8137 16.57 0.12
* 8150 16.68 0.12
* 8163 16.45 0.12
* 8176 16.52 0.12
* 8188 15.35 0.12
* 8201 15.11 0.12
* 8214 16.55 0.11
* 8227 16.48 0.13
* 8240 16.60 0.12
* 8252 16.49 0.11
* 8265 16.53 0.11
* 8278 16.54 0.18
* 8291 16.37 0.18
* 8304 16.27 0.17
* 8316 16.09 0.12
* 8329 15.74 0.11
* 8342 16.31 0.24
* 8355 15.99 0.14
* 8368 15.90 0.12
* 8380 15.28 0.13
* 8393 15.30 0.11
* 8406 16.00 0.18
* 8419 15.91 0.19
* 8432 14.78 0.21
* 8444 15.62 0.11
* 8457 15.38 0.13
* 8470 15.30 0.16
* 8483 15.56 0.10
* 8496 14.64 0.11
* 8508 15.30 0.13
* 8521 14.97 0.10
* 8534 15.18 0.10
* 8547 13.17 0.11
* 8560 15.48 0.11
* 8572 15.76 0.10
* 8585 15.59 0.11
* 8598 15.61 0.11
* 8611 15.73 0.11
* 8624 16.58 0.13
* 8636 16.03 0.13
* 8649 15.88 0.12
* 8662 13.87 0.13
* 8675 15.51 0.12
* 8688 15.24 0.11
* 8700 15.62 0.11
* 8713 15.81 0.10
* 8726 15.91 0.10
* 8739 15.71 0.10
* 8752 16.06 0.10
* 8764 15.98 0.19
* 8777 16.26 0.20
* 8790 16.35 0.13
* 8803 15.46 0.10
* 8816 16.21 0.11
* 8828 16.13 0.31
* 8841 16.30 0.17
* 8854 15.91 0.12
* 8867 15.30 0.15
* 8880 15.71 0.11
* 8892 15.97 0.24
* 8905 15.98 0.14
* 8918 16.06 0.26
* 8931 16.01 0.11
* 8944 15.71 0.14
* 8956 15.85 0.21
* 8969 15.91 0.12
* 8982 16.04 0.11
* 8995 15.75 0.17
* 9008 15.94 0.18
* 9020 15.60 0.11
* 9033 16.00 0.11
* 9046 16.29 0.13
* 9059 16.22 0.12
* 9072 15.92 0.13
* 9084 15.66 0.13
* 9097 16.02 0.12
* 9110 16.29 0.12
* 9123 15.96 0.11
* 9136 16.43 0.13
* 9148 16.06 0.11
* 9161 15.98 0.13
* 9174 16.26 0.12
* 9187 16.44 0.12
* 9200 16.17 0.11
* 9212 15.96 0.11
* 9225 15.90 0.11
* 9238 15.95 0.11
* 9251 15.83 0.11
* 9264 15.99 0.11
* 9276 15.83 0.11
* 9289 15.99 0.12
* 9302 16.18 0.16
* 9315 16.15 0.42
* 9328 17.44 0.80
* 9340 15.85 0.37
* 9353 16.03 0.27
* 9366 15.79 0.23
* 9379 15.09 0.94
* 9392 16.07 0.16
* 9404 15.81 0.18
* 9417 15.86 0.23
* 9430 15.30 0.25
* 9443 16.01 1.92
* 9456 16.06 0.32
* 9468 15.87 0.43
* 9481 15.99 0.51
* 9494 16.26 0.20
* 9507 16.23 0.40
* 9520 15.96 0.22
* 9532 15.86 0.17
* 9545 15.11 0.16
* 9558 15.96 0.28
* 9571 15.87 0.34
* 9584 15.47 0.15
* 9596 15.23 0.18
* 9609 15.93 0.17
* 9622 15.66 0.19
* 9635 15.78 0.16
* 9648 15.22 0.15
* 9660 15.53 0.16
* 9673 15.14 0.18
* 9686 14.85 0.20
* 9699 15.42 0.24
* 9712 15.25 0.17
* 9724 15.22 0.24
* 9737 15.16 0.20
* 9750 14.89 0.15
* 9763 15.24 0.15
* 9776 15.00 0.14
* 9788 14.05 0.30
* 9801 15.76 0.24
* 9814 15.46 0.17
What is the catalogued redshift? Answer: 0.00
